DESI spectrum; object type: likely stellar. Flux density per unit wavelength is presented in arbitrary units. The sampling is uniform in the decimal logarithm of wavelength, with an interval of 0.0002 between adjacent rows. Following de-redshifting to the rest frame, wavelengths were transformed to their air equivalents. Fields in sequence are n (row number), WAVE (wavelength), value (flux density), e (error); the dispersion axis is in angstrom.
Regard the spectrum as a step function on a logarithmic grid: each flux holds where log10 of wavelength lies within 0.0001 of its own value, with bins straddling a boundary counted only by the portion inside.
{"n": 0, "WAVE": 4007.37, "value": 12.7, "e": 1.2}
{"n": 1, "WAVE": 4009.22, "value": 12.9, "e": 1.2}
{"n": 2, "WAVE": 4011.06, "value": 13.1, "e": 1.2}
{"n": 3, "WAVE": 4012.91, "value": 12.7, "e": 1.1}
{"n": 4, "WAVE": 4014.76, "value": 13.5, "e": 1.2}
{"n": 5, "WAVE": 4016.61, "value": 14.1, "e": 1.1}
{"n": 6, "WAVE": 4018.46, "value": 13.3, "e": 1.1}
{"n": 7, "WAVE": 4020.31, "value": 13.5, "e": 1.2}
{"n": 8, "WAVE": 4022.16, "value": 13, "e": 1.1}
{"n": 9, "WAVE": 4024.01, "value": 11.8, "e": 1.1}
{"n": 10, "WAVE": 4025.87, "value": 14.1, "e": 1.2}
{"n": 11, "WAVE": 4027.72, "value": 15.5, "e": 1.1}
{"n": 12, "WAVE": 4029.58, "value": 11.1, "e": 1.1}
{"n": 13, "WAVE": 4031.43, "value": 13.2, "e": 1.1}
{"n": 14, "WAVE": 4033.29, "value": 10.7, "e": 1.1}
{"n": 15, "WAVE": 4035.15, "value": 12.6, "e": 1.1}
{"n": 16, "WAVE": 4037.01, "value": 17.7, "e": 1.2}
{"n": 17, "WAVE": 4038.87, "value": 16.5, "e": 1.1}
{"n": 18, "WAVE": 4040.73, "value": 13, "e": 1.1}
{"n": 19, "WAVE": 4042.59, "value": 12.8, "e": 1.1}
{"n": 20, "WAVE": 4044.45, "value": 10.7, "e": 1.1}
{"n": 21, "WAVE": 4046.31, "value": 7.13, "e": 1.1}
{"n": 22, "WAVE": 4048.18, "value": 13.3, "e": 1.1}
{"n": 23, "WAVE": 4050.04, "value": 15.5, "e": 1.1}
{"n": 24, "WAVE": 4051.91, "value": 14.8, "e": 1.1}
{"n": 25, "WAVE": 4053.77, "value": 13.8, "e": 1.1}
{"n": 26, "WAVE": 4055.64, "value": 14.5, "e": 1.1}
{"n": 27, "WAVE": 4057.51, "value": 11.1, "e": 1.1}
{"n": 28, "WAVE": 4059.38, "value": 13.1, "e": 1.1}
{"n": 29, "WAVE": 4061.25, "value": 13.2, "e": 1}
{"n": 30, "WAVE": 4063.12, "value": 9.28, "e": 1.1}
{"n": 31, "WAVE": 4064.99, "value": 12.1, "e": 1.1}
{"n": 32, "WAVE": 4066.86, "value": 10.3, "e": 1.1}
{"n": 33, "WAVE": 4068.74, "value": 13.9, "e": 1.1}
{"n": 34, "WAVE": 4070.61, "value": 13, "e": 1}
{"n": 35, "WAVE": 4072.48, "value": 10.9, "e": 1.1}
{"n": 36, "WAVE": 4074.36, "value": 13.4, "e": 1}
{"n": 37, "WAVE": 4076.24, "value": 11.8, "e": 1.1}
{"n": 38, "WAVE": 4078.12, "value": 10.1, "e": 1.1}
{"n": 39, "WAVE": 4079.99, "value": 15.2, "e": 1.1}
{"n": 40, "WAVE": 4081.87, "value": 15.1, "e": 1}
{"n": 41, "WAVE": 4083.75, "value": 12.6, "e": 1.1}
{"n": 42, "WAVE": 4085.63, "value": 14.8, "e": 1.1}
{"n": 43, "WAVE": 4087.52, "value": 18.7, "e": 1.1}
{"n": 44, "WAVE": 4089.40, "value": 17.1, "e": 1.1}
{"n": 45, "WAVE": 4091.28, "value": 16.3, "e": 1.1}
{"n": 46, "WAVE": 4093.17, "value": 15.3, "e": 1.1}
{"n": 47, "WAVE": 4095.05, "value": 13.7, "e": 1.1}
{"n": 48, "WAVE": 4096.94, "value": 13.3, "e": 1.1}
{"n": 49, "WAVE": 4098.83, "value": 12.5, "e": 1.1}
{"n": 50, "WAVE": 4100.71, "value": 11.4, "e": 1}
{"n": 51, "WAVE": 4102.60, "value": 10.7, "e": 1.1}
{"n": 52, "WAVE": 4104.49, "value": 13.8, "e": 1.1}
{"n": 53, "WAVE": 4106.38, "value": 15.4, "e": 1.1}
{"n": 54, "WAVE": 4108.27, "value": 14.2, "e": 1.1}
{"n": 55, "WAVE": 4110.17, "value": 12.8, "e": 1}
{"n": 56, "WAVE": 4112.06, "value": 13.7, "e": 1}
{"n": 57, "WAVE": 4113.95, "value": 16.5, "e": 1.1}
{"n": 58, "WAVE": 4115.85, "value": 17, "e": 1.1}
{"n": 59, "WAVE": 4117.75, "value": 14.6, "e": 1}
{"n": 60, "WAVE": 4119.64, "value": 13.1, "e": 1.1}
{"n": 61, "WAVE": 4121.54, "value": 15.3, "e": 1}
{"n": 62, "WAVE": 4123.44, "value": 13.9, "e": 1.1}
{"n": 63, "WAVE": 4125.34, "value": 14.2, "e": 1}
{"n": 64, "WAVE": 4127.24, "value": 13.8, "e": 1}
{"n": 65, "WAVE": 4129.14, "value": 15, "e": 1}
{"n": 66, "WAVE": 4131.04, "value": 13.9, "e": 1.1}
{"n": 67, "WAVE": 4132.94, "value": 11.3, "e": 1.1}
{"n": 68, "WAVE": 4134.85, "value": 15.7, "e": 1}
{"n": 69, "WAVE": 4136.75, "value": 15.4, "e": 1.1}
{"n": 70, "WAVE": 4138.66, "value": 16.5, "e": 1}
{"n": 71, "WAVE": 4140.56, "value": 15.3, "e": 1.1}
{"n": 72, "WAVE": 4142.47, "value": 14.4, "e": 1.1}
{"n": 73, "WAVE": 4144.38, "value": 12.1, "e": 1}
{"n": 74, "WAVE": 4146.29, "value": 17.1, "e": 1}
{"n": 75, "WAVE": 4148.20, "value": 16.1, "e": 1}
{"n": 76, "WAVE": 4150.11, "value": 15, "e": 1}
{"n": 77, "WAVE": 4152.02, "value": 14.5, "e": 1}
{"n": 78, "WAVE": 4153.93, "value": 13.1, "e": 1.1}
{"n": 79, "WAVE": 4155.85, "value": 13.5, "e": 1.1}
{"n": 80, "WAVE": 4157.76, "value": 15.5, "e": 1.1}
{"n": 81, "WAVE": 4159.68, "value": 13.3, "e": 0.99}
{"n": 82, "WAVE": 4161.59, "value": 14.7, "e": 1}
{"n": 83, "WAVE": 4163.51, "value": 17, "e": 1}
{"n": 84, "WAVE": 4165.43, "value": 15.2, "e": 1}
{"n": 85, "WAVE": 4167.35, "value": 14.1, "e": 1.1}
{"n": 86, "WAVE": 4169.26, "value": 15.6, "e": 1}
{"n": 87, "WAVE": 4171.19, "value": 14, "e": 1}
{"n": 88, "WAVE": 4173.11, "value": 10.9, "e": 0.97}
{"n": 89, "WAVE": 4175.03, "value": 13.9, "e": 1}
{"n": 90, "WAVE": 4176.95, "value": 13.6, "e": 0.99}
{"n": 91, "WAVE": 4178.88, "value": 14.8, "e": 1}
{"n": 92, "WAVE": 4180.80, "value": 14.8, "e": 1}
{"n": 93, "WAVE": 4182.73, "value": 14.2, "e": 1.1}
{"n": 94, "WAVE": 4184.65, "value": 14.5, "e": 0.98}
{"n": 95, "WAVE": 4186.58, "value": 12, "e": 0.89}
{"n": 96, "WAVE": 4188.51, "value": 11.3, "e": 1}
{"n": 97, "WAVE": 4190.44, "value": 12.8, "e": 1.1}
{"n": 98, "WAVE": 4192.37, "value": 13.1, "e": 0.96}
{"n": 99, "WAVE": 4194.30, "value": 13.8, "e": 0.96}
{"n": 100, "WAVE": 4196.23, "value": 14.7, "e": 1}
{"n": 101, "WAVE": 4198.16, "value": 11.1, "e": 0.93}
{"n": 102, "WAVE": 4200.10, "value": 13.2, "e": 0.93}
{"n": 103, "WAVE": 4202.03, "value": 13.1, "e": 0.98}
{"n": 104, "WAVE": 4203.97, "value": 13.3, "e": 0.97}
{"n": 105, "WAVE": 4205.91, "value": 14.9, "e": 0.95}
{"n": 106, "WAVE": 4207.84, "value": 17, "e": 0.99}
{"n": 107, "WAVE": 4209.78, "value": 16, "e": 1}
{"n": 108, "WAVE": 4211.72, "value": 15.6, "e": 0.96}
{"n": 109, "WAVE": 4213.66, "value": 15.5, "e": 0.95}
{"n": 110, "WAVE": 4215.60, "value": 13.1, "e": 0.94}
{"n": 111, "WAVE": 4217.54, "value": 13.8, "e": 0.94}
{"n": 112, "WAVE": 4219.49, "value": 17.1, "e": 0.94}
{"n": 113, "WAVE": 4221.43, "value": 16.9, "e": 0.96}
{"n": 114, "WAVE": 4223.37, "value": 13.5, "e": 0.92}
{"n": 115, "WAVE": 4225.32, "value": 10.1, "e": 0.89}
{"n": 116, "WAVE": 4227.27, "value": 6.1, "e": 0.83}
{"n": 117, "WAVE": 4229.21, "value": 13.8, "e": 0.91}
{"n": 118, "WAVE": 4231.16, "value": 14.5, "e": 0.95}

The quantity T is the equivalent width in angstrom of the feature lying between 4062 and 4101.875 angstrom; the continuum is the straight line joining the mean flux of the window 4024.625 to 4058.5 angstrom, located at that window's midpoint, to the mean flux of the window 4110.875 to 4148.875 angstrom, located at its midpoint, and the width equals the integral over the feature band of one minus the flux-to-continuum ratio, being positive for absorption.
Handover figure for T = 1.6 angstrom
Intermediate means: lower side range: 13.2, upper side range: 14.7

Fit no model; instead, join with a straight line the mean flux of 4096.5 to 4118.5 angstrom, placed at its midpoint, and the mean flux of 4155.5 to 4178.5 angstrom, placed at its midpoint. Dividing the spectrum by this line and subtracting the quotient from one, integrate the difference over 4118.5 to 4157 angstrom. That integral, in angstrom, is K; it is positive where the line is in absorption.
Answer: -1.1 angstrom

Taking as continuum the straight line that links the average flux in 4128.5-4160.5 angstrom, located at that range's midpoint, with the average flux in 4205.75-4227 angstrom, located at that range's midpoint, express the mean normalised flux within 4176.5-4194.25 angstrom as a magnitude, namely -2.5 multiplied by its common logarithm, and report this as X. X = 0.086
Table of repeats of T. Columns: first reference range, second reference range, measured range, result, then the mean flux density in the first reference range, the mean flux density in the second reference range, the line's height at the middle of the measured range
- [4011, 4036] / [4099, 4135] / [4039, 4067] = 1.72 angstrom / 13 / 13.9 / 13.3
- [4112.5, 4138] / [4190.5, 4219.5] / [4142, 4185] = -0.05 angstrom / 14.6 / 14.2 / 14.4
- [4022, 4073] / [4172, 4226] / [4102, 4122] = -1.56 angstrom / 12.8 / 13.9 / 13.3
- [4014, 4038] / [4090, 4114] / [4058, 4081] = 2.42 angstrom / 13.4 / 13.8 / 13.6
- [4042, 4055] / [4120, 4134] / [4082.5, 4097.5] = -2.24 angstrom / 12.6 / 13.9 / 13.3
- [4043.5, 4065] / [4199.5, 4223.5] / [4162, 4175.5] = -0.18 angstrom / 12.4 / 14.9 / 14.2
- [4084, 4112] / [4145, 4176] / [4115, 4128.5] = -0.19 angstrom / 14.2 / 14.6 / 14.4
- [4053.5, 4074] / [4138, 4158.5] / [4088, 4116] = -1.75 angstrom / 12.3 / 14.8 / 13.4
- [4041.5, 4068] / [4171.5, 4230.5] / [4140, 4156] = -1.79 angstrom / 12.3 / 13.6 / 13.1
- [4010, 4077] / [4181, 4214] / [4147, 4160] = -0.90 angstrom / 12.9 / 13.9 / 13.6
